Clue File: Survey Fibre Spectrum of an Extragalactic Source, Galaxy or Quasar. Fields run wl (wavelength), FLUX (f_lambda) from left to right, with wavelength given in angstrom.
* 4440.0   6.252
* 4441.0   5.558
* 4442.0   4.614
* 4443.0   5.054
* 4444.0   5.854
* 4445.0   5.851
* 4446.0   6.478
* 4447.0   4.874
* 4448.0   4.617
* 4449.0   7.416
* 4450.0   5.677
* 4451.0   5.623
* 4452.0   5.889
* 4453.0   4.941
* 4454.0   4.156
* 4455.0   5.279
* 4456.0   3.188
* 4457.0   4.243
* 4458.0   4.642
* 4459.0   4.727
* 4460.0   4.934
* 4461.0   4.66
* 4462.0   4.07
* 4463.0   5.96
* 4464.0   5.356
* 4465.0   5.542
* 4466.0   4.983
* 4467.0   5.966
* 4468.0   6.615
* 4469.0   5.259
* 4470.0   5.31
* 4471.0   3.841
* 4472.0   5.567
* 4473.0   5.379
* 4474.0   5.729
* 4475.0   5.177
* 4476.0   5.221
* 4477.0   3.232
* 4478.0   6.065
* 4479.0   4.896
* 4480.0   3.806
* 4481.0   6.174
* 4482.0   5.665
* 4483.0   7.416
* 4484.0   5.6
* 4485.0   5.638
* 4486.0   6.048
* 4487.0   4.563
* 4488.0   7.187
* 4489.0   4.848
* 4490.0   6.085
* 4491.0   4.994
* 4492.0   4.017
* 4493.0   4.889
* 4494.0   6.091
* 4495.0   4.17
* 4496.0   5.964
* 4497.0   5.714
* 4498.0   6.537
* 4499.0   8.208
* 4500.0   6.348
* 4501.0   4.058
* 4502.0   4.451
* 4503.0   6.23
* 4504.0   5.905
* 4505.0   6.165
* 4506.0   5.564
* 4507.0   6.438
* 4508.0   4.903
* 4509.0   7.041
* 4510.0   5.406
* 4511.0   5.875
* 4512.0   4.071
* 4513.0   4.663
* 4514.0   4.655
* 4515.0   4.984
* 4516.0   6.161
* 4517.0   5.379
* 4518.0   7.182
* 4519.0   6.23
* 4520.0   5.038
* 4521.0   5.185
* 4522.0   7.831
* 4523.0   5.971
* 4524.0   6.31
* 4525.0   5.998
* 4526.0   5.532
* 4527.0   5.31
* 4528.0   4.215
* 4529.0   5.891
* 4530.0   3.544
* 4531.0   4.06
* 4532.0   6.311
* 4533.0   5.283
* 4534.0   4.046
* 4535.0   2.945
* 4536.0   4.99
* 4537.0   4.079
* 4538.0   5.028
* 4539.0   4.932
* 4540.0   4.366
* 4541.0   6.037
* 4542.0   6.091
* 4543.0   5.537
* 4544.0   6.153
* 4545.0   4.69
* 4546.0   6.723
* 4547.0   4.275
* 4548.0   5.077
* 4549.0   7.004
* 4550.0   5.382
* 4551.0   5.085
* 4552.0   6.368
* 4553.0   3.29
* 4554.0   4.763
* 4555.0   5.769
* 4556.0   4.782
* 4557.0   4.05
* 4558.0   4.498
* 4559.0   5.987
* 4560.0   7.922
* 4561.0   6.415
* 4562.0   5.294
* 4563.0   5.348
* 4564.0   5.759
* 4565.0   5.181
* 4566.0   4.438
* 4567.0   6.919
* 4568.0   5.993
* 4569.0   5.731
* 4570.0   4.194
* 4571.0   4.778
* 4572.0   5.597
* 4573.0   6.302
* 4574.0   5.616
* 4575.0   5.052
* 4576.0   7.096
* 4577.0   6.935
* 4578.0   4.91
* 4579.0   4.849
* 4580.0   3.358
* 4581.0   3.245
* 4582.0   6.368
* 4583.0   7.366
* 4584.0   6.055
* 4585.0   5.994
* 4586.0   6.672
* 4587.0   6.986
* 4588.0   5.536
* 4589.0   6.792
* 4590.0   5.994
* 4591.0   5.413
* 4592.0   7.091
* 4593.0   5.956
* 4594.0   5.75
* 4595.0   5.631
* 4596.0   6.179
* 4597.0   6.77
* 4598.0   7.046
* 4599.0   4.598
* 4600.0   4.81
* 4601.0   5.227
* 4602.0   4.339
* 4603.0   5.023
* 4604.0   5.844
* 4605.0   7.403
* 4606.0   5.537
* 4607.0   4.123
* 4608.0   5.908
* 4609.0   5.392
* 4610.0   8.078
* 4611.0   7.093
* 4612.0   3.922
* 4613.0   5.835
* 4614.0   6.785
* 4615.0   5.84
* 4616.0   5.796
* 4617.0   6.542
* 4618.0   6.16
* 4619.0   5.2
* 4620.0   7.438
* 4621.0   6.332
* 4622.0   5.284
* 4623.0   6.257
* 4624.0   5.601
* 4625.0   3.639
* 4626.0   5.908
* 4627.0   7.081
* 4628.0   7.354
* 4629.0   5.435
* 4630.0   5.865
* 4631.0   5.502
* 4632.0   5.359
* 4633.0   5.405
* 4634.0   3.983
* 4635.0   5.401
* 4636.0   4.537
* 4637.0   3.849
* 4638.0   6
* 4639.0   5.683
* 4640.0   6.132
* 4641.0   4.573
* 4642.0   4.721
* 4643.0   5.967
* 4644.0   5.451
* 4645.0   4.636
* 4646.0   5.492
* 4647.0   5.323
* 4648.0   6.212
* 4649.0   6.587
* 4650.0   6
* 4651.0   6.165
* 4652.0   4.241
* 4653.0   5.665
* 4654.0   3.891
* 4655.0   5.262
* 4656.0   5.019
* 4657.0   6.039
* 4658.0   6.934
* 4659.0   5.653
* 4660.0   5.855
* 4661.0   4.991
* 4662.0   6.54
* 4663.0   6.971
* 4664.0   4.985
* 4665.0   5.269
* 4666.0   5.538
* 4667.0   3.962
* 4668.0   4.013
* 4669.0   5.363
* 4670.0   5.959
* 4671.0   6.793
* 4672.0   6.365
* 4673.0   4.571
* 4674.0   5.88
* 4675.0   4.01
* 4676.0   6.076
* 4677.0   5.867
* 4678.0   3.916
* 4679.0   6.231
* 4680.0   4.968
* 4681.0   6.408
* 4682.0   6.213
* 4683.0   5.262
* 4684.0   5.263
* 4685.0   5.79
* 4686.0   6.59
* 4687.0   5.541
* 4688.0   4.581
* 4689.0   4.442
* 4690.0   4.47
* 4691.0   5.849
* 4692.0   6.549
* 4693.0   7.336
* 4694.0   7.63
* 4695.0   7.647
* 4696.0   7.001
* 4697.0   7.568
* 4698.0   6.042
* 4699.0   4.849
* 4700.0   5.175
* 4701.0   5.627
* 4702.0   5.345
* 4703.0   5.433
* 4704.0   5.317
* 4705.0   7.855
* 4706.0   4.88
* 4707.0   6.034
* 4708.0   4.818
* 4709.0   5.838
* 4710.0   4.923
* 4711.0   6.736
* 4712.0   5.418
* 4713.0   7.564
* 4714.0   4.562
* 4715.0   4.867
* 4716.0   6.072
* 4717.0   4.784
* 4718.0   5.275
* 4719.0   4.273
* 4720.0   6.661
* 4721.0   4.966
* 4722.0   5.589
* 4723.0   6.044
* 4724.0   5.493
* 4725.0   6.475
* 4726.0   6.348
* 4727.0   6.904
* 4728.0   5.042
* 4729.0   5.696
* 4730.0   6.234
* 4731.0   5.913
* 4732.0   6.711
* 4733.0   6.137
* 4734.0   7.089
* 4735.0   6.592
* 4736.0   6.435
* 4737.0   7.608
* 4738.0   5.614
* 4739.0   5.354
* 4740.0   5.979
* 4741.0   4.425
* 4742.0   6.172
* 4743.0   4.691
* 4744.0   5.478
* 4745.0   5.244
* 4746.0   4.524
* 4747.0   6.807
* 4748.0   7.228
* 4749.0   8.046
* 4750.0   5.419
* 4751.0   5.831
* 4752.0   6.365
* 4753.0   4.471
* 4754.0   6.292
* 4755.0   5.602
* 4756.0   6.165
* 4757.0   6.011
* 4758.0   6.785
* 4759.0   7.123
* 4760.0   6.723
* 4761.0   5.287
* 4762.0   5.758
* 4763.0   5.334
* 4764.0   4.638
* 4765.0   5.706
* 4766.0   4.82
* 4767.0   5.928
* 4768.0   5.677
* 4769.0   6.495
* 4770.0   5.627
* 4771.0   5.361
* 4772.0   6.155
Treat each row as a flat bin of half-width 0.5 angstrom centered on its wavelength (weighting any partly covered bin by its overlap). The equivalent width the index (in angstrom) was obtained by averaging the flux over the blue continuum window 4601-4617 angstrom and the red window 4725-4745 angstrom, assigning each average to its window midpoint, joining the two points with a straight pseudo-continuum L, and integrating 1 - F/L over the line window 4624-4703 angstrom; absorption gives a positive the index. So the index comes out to 4.0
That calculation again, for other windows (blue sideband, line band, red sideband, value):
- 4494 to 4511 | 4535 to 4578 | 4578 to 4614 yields 2.7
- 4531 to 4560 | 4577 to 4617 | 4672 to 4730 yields -3.4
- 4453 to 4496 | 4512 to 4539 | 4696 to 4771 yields 0.4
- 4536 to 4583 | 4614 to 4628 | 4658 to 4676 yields -1.4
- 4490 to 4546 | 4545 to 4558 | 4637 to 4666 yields 0.7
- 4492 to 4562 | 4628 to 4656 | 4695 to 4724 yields 1.4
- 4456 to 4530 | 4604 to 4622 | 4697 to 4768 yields -1.3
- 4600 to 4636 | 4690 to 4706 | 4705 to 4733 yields -1.4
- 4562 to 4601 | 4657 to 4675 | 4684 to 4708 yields 0.9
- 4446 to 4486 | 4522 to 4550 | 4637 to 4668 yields 0.4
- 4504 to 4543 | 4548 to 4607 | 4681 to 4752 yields -1.3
